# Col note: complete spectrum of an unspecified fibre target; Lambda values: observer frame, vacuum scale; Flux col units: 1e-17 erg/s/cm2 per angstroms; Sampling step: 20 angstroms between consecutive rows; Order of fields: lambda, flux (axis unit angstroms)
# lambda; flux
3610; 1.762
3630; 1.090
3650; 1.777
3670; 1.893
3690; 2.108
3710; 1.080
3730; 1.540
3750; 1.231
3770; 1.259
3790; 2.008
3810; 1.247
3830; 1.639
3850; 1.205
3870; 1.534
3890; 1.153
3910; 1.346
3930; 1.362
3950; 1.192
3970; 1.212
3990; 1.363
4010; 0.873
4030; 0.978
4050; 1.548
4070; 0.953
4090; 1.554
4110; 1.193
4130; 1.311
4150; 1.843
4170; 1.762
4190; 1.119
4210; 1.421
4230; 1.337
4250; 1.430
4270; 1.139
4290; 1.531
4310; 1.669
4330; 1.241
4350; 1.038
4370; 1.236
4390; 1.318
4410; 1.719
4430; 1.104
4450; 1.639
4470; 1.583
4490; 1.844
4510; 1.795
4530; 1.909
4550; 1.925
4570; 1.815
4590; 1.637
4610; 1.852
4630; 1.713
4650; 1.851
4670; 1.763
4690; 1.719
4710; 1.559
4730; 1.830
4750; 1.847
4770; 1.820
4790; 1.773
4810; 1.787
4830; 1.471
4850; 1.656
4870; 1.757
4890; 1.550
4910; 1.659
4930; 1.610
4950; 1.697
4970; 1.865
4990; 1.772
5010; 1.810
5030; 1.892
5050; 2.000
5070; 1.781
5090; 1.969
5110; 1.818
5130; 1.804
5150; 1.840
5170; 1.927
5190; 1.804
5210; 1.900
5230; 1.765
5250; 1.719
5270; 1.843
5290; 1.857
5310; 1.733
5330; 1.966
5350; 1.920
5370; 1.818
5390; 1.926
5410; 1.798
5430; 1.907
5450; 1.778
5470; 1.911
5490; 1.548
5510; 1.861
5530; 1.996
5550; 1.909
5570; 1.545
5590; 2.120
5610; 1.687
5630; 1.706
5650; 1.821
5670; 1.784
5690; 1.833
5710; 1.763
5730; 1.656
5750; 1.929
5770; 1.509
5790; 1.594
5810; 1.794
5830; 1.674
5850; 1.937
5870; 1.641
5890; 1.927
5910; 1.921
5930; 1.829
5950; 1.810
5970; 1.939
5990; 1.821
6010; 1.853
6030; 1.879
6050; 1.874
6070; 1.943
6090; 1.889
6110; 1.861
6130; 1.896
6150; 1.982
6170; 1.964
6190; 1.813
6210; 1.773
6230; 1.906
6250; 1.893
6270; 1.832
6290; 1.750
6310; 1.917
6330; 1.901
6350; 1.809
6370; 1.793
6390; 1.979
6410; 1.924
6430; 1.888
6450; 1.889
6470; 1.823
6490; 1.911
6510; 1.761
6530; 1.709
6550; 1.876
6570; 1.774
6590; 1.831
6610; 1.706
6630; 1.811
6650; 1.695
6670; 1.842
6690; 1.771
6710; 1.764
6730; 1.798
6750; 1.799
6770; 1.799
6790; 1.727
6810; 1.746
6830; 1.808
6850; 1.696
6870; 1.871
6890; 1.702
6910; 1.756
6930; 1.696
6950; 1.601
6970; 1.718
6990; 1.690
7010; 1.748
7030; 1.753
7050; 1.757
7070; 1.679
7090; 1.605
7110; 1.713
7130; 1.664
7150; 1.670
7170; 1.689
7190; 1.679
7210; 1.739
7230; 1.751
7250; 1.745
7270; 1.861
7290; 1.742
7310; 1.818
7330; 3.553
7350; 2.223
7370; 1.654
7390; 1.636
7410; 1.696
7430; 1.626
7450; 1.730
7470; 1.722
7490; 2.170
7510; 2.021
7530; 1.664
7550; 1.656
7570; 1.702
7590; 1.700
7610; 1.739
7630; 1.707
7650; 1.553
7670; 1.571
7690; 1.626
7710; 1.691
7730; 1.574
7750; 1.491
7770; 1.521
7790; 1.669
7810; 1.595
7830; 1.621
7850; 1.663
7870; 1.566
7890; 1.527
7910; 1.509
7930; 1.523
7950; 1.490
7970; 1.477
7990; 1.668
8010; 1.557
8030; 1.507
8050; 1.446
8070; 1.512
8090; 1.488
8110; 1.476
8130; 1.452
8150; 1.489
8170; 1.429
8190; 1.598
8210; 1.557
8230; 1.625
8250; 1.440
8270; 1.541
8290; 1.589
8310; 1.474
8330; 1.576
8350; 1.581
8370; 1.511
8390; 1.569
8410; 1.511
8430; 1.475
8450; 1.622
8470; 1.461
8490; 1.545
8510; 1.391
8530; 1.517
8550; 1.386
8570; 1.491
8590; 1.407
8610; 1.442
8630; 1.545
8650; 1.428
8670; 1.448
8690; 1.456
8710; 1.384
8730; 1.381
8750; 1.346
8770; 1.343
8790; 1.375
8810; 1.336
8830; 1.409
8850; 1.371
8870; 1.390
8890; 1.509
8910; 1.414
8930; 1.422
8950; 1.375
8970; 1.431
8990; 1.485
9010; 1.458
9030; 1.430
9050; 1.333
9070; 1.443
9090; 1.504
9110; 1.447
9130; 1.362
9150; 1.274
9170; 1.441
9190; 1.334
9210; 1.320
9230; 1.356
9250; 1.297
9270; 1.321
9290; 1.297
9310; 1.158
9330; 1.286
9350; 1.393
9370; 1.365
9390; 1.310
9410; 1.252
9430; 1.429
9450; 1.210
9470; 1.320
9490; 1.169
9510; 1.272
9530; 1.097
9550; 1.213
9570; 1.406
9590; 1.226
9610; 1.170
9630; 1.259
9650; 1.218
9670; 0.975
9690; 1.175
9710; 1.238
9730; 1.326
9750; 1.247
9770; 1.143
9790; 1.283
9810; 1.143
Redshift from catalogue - 0.115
